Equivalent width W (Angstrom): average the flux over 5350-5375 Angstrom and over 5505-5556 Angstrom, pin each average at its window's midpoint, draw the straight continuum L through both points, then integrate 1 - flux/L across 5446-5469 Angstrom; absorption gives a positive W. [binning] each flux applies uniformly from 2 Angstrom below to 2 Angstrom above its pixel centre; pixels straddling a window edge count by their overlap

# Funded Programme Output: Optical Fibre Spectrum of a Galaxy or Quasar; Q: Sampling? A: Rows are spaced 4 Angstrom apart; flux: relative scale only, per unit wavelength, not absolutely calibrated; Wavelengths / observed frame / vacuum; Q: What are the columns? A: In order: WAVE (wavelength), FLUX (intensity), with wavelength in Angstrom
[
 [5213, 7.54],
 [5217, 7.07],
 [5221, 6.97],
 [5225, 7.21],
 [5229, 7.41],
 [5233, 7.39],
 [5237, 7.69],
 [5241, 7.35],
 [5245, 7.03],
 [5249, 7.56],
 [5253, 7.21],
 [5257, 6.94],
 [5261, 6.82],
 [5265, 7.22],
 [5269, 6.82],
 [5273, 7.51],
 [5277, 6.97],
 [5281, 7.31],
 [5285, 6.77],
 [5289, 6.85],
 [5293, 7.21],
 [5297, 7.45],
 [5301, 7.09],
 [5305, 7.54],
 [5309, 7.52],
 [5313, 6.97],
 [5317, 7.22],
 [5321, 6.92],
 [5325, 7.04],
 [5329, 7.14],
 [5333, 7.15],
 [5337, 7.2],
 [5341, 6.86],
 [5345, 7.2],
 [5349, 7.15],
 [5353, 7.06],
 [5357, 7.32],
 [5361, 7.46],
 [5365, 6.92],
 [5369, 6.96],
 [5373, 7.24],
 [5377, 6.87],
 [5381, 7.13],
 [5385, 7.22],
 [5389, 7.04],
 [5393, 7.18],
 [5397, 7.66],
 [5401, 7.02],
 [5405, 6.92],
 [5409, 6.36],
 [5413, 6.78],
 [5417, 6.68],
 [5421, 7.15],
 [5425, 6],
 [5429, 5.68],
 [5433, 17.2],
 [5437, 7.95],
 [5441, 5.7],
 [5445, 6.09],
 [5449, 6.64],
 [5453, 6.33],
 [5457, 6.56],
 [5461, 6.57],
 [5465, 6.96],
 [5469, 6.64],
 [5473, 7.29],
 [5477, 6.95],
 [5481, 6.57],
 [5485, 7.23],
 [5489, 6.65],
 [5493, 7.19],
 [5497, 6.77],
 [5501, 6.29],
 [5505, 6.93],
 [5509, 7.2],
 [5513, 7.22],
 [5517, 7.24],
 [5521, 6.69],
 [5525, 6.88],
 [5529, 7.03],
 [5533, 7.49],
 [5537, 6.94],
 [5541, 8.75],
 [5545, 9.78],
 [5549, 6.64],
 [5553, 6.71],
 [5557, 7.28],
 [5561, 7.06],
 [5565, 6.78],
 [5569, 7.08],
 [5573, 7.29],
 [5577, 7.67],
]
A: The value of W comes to 2.2 Angstrom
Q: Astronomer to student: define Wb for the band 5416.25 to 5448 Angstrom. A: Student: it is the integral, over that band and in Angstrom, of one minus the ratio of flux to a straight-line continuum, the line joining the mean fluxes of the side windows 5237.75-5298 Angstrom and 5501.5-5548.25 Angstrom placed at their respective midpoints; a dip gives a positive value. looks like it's -2.18 Angstrom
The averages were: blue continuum 7.14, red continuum 7.41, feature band 7.81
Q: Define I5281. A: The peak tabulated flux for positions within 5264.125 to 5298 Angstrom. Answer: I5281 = 7.51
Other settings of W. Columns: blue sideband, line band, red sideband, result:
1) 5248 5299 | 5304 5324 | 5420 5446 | 0.4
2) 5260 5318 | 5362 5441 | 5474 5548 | -2.7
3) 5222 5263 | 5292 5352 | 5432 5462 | 1.8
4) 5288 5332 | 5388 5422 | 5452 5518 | 0.2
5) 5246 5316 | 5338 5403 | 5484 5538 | -0.5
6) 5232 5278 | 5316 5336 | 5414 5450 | 0.8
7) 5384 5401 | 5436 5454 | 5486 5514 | 1.5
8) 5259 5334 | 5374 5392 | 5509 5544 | 0.3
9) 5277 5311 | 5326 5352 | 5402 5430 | -0.5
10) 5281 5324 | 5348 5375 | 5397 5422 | -0.6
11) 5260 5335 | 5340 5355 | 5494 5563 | 0.2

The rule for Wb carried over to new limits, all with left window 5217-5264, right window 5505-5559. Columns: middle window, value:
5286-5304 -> 0.3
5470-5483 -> 0.7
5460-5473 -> 0.9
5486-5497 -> 0.6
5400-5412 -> 0.9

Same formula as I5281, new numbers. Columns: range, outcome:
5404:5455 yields 17.2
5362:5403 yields 7.66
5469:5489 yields 7.29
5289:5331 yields 7.54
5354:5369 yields 7.46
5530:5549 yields 9.78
